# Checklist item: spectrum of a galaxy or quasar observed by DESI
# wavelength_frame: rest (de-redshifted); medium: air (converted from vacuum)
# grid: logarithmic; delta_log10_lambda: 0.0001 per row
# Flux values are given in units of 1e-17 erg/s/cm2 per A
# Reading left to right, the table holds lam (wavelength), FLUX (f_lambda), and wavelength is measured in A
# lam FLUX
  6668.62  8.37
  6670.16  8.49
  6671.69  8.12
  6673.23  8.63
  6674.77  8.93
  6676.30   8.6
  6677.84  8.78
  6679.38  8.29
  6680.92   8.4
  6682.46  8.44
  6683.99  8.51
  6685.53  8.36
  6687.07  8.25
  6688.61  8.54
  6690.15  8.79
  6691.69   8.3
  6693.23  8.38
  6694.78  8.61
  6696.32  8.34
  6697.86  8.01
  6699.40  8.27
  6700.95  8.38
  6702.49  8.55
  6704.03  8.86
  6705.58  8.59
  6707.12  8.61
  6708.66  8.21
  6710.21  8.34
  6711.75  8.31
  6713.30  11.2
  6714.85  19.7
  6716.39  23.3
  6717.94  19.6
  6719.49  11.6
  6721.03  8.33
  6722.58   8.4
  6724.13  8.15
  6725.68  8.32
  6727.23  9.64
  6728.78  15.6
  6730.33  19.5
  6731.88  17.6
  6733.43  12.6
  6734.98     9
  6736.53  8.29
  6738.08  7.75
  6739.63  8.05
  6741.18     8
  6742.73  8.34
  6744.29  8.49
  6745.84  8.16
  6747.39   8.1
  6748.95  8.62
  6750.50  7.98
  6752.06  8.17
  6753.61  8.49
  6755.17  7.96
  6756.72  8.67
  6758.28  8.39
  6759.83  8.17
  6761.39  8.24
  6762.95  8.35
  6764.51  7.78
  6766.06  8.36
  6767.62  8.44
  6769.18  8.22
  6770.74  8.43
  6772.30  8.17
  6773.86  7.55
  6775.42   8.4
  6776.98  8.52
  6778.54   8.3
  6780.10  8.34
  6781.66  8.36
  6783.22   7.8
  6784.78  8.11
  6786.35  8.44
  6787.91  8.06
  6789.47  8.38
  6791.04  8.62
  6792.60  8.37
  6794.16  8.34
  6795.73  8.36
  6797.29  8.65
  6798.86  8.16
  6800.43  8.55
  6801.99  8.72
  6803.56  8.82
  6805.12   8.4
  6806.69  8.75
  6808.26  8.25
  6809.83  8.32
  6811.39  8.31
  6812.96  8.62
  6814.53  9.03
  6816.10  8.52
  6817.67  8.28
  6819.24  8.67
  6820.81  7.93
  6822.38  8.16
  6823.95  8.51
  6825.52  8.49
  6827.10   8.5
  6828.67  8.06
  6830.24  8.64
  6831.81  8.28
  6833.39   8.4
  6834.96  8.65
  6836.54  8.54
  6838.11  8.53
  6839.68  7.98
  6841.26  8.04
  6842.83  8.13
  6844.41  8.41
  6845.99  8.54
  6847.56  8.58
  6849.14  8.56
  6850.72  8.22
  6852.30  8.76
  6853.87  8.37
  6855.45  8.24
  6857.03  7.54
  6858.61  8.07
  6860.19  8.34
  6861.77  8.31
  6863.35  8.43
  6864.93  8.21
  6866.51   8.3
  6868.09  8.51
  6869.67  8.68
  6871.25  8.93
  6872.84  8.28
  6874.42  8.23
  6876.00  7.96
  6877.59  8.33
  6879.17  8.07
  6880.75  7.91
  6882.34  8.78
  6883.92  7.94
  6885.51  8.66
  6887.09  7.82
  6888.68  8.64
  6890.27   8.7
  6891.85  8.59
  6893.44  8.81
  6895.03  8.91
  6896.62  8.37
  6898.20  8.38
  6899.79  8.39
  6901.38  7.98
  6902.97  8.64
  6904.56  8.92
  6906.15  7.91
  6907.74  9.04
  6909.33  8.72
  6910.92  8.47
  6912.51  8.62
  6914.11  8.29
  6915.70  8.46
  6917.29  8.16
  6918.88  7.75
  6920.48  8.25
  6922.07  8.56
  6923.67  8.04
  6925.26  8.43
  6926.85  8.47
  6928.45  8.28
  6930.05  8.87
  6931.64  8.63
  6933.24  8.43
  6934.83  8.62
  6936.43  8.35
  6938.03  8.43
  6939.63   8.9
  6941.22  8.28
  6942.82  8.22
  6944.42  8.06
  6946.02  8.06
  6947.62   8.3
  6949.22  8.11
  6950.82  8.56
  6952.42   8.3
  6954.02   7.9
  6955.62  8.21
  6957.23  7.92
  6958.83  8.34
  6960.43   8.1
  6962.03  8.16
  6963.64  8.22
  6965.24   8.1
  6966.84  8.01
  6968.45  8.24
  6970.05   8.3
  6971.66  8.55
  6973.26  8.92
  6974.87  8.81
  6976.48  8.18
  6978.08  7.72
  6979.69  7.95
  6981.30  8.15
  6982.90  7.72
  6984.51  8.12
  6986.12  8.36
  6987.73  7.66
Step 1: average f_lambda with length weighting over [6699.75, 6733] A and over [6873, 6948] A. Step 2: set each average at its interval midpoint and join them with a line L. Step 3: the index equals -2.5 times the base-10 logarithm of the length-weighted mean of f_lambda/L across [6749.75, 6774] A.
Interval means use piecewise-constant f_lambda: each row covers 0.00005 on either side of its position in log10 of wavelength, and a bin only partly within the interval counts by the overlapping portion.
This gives 0.32 mag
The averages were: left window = 11.8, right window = 8.4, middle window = 8.23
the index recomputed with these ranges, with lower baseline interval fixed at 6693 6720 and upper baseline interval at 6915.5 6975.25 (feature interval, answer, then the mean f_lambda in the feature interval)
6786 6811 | 0.17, 8.45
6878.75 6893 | 0.07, 8.36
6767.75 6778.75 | 0.23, 8.23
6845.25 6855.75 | 0.10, 8.48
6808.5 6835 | 0.15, 8.42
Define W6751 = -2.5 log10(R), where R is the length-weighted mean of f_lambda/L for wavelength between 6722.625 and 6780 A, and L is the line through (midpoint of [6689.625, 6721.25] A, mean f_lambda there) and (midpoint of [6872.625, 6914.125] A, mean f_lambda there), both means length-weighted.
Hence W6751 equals 0.10 mag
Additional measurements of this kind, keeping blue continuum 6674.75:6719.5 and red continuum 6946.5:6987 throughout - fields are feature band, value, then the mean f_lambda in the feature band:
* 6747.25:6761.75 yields 0.15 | 8.29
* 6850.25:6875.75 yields 0.07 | 8.33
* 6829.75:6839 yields 0.07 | 8.5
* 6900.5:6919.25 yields 0.02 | 8.43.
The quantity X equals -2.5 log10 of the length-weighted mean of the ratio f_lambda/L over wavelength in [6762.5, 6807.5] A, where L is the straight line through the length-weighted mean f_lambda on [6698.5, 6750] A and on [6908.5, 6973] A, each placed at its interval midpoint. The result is 0.20 mag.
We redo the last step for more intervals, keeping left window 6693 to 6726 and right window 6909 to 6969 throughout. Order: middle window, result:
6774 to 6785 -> 0.187 mag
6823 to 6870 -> 0.100 mag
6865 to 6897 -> 0.054 mag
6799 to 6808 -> 0.116 mag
